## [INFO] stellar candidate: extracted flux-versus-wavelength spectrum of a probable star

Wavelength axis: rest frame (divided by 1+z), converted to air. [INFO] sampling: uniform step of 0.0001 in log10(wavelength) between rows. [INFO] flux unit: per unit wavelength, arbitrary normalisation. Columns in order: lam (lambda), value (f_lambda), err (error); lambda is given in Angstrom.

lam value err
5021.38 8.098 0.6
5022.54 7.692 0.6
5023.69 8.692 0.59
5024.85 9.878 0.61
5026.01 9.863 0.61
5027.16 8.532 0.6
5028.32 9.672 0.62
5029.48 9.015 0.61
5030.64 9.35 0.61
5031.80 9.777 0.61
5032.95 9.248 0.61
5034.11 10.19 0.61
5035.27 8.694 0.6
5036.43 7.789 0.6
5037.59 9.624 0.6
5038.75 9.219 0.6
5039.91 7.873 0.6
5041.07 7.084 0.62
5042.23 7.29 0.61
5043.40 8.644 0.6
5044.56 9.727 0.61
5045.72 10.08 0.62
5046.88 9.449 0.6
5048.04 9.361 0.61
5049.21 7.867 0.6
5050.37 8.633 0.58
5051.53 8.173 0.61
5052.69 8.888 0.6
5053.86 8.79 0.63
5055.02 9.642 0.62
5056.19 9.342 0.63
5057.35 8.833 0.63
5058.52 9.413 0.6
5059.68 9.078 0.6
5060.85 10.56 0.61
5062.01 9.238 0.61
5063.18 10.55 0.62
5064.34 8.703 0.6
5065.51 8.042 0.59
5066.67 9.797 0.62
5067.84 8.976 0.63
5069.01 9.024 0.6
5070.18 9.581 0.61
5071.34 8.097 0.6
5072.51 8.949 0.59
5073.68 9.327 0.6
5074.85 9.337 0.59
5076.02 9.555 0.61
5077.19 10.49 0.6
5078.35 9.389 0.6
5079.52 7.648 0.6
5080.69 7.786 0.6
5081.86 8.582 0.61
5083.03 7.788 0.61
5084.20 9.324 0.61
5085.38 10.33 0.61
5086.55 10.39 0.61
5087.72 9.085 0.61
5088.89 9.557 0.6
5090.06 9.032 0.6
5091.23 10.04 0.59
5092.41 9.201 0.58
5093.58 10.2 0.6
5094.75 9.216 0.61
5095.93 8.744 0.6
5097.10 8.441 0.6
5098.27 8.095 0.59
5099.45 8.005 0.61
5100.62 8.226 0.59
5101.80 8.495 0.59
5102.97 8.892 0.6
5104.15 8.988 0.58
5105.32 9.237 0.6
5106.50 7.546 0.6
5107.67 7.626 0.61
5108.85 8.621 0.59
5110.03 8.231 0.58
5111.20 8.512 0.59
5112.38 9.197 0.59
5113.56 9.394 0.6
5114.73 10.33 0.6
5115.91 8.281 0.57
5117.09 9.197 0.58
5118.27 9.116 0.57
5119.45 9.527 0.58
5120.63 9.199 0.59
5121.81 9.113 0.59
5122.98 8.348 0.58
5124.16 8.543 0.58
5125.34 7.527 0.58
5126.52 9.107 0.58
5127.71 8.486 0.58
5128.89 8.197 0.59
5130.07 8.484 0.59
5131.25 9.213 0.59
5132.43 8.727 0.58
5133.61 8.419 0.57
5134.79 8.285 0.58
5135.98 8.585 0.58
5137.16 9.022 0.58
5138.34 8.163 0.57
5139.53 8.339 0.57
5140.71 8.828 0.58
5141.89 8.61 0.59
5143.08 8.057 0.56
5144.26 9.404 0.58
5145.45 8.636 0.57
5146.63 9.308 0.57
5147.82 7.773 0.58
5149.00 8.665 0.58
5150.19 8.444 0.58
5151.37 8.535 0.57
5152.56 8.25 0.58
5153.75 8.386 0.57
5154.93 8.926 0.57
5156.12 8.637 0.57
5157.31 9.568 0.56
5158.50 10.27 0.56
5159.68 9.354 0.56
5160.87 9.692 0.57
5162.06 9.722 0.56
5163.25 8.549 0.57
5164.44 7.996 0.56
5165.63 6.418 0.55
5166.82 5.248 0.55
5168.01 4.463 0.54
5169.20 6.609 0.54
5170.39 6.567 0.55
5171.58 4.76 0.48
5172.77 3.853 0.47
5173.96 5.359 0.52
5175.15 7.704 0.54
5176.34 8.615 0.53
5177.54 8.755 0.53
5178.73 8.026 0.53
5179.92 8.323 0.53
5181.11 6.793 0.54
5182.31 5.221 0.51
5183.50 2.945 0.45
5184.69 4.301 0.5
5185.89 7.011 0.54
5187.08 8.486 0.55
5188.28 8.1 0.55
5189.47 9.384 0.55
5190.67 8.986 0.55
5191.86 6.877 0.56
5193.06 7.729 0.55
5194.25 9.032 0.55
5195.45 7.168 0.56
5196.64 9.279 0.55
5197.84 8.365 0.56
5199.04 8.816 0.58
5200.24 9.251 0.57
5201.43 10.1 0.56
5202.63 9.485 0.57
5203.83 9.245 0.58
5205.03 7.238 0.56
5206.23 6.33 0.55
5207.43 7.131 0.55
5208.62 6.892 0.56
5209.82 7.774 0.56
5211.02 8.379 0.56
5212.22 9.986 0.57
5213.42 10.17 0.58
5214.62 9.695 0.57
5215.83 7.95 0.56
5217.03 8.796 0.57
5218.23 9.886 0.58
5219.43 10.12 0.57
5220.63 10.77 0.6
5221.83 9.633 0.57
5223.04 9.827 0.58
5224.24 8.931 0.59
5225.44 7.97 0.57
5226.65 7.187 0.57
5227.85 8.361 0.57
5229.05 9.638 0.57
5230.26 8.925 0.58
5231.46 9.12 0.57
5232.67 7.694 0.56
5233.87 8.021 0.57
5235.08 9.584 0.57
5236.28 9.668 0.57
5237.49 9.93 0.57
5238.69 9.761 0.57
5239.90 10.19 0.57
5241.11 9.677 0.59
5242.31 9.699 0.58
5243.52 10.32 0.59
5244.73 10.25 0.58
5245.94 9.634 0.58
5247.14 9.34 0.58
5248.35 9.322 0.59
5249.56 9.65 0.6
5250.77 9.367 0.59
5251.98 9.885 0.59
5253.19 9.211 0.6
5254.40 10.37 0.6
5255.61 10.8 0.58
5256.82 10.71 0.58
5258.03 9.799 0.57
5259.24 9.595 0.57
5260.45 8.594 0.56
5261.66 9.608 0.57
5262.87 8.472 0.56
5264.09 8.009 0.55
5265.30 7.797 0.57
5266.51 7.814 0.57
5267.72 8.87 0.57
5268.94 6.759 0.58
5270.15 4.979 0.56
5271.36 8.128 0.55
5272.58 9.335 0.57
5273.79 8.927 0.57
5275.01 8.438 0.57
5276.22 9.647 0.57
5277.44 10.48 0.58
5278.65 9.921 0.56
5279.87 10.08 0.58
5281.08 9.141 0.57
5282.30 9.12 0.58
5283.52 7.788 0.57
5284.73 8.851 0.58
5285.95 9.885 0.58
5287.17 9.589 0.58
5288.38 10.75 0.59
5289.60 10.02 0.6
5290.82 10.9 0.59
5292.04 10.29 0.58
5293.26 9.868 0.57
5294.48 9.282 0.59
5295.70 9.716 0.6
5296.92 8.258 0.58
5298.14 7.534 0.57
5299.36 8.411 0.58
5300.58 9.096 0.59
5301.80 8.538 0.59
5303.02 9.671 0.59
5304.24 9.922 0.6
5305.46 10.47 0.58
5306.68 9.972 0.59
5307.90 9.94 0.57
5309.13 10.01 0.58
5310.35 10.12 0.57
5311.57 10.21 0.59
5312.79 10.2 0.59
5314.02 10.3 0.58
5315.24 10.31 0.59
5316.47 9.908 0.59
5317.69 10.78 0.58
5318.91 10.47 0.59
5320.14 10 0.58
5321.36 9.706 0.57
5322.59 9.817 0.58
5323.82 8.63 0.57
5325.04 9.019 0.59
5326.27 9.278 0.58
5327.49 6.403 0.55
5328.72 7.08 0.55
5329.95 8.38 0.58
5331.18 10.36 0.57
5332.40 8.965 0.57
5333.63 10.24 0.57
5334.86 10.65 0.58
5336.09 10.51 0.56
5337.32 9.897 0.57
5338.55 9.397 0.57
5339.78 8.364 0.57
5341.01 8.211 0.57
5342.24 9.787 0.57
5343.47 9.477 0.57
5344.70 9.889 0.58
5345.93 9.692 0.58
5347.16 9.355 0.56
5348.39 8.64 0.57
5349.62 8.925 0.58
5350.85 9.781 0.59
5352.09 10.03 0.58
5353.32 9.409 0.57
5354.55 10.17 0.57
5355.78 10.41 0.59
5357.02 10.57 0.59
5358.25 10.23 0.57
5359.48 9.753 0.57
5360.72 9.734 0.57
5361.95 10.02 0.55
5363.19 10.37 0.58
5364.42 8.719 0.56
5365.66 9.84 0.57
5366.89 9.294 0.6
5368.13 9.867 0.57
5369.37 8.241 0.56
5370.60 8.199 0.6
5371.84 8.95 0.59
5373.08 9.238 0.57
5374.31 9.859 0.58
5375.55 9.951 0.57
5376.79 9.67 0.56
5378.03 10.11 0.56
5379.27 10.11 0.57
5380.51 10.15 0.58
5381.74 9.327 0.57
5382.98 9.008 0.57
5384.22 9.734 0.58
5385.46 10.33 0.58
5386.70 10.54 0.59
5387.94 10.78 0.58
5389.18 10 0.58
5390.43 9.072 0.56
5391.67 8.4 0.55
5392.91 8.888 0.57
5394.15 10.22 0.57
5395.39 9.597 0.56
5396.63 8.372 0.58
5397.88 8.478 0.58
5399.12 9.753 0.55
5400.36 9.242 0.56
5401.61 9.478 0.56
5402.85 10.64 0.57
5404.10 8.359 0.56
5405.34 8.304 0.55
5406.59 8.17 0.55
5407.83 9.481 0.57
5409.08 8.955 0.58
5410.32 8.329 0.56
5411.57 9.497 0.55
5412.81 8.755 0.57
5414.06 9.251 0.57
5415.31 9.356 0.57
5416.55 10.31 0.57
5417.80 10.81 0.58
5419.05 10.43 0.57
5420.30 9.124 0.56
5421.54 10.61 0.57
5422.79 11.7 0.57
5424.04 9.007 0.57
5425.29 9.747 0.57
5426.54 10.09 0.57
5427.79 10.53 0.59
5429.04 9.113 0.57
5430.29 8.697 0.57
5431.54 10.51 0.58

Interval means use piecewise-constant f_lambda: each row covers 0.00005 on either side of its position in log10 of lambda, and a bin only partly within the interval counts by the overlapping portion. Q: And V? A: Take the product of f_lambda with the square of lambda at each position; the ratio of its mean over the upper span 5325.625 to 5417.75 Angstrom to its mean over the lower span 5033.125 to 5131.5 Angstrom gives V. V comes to 1.2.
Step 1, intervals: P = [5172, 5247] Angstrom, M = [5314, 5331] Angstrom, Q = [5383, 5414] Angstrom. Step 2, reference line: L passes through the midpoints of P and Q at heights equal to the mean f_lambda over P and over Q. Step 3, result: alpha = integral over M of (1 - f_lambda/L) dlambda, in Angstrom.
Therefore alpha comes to -0.64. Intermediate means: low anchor 8.43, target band 9.28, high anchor 9.3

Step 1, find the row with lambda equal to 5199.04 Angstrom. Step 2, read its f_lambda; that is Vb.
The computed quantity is 8.816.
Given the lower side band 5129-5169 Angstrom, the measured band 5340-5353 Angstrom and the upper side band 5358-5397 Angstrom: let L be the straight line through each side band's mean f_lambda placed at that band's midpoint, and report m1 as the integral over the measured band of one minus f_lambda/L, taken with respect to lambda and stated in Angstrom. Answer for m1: 0.1 Angstrom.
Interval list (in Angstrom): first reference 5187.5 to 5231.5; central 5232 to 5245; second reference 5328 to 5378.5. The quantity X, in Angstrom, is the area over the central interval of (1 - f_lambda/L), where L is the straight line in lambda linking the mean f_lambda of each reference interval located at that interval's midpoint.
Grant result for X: -0.93 Angstrom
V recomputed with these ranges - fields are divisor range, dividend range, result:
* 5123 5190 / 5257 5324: 1.25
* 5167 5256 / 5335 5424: 1.21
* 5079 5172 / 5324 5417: 1.21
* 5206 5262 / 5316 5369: 1.07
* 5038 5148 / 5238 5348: 1.14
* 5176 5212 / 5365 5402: 1.30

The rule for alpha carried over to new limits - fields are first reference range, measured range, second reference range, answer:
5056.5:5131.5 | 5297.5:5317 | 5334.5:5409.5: -0.6 Angstrom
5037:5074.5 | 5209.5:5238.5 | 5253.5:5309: 0.2 Angstrom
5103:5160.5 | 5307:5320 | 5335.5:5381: -1.1 Angstrom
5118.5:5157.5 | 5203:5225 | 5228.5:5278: 0.4 Angstrom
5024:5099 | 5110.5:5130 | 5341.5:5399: 0.7 Angstrom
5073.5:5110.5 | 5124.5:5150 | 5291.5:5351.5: 1.3 Angstrom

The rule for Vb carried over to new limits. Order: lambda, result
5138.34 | 8.163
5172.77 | 3.853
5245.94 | 9.634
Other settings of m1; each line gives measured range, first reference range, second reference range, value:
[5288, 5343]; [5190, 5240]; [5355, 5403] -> -1.5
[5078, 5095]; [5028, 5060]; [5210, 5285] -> -0.3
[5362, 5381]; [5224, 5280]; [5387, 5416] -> -0.7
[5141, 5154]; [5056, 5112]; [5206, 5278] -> 0.7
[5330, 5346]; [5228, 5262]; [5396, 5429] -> -0.1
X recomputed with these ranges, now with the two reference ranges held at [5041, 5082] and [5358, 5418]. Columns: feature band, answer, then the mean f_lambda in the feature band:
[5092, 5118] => 0.9 Angstrom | 8.76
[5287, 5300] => -0.3 Angstrom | 9.51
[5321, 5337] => 0.4 Angstrom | 9.16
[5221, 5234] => 0.7 Angstrom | 8.72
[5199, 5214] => 1.1 Angstrom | 8.51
